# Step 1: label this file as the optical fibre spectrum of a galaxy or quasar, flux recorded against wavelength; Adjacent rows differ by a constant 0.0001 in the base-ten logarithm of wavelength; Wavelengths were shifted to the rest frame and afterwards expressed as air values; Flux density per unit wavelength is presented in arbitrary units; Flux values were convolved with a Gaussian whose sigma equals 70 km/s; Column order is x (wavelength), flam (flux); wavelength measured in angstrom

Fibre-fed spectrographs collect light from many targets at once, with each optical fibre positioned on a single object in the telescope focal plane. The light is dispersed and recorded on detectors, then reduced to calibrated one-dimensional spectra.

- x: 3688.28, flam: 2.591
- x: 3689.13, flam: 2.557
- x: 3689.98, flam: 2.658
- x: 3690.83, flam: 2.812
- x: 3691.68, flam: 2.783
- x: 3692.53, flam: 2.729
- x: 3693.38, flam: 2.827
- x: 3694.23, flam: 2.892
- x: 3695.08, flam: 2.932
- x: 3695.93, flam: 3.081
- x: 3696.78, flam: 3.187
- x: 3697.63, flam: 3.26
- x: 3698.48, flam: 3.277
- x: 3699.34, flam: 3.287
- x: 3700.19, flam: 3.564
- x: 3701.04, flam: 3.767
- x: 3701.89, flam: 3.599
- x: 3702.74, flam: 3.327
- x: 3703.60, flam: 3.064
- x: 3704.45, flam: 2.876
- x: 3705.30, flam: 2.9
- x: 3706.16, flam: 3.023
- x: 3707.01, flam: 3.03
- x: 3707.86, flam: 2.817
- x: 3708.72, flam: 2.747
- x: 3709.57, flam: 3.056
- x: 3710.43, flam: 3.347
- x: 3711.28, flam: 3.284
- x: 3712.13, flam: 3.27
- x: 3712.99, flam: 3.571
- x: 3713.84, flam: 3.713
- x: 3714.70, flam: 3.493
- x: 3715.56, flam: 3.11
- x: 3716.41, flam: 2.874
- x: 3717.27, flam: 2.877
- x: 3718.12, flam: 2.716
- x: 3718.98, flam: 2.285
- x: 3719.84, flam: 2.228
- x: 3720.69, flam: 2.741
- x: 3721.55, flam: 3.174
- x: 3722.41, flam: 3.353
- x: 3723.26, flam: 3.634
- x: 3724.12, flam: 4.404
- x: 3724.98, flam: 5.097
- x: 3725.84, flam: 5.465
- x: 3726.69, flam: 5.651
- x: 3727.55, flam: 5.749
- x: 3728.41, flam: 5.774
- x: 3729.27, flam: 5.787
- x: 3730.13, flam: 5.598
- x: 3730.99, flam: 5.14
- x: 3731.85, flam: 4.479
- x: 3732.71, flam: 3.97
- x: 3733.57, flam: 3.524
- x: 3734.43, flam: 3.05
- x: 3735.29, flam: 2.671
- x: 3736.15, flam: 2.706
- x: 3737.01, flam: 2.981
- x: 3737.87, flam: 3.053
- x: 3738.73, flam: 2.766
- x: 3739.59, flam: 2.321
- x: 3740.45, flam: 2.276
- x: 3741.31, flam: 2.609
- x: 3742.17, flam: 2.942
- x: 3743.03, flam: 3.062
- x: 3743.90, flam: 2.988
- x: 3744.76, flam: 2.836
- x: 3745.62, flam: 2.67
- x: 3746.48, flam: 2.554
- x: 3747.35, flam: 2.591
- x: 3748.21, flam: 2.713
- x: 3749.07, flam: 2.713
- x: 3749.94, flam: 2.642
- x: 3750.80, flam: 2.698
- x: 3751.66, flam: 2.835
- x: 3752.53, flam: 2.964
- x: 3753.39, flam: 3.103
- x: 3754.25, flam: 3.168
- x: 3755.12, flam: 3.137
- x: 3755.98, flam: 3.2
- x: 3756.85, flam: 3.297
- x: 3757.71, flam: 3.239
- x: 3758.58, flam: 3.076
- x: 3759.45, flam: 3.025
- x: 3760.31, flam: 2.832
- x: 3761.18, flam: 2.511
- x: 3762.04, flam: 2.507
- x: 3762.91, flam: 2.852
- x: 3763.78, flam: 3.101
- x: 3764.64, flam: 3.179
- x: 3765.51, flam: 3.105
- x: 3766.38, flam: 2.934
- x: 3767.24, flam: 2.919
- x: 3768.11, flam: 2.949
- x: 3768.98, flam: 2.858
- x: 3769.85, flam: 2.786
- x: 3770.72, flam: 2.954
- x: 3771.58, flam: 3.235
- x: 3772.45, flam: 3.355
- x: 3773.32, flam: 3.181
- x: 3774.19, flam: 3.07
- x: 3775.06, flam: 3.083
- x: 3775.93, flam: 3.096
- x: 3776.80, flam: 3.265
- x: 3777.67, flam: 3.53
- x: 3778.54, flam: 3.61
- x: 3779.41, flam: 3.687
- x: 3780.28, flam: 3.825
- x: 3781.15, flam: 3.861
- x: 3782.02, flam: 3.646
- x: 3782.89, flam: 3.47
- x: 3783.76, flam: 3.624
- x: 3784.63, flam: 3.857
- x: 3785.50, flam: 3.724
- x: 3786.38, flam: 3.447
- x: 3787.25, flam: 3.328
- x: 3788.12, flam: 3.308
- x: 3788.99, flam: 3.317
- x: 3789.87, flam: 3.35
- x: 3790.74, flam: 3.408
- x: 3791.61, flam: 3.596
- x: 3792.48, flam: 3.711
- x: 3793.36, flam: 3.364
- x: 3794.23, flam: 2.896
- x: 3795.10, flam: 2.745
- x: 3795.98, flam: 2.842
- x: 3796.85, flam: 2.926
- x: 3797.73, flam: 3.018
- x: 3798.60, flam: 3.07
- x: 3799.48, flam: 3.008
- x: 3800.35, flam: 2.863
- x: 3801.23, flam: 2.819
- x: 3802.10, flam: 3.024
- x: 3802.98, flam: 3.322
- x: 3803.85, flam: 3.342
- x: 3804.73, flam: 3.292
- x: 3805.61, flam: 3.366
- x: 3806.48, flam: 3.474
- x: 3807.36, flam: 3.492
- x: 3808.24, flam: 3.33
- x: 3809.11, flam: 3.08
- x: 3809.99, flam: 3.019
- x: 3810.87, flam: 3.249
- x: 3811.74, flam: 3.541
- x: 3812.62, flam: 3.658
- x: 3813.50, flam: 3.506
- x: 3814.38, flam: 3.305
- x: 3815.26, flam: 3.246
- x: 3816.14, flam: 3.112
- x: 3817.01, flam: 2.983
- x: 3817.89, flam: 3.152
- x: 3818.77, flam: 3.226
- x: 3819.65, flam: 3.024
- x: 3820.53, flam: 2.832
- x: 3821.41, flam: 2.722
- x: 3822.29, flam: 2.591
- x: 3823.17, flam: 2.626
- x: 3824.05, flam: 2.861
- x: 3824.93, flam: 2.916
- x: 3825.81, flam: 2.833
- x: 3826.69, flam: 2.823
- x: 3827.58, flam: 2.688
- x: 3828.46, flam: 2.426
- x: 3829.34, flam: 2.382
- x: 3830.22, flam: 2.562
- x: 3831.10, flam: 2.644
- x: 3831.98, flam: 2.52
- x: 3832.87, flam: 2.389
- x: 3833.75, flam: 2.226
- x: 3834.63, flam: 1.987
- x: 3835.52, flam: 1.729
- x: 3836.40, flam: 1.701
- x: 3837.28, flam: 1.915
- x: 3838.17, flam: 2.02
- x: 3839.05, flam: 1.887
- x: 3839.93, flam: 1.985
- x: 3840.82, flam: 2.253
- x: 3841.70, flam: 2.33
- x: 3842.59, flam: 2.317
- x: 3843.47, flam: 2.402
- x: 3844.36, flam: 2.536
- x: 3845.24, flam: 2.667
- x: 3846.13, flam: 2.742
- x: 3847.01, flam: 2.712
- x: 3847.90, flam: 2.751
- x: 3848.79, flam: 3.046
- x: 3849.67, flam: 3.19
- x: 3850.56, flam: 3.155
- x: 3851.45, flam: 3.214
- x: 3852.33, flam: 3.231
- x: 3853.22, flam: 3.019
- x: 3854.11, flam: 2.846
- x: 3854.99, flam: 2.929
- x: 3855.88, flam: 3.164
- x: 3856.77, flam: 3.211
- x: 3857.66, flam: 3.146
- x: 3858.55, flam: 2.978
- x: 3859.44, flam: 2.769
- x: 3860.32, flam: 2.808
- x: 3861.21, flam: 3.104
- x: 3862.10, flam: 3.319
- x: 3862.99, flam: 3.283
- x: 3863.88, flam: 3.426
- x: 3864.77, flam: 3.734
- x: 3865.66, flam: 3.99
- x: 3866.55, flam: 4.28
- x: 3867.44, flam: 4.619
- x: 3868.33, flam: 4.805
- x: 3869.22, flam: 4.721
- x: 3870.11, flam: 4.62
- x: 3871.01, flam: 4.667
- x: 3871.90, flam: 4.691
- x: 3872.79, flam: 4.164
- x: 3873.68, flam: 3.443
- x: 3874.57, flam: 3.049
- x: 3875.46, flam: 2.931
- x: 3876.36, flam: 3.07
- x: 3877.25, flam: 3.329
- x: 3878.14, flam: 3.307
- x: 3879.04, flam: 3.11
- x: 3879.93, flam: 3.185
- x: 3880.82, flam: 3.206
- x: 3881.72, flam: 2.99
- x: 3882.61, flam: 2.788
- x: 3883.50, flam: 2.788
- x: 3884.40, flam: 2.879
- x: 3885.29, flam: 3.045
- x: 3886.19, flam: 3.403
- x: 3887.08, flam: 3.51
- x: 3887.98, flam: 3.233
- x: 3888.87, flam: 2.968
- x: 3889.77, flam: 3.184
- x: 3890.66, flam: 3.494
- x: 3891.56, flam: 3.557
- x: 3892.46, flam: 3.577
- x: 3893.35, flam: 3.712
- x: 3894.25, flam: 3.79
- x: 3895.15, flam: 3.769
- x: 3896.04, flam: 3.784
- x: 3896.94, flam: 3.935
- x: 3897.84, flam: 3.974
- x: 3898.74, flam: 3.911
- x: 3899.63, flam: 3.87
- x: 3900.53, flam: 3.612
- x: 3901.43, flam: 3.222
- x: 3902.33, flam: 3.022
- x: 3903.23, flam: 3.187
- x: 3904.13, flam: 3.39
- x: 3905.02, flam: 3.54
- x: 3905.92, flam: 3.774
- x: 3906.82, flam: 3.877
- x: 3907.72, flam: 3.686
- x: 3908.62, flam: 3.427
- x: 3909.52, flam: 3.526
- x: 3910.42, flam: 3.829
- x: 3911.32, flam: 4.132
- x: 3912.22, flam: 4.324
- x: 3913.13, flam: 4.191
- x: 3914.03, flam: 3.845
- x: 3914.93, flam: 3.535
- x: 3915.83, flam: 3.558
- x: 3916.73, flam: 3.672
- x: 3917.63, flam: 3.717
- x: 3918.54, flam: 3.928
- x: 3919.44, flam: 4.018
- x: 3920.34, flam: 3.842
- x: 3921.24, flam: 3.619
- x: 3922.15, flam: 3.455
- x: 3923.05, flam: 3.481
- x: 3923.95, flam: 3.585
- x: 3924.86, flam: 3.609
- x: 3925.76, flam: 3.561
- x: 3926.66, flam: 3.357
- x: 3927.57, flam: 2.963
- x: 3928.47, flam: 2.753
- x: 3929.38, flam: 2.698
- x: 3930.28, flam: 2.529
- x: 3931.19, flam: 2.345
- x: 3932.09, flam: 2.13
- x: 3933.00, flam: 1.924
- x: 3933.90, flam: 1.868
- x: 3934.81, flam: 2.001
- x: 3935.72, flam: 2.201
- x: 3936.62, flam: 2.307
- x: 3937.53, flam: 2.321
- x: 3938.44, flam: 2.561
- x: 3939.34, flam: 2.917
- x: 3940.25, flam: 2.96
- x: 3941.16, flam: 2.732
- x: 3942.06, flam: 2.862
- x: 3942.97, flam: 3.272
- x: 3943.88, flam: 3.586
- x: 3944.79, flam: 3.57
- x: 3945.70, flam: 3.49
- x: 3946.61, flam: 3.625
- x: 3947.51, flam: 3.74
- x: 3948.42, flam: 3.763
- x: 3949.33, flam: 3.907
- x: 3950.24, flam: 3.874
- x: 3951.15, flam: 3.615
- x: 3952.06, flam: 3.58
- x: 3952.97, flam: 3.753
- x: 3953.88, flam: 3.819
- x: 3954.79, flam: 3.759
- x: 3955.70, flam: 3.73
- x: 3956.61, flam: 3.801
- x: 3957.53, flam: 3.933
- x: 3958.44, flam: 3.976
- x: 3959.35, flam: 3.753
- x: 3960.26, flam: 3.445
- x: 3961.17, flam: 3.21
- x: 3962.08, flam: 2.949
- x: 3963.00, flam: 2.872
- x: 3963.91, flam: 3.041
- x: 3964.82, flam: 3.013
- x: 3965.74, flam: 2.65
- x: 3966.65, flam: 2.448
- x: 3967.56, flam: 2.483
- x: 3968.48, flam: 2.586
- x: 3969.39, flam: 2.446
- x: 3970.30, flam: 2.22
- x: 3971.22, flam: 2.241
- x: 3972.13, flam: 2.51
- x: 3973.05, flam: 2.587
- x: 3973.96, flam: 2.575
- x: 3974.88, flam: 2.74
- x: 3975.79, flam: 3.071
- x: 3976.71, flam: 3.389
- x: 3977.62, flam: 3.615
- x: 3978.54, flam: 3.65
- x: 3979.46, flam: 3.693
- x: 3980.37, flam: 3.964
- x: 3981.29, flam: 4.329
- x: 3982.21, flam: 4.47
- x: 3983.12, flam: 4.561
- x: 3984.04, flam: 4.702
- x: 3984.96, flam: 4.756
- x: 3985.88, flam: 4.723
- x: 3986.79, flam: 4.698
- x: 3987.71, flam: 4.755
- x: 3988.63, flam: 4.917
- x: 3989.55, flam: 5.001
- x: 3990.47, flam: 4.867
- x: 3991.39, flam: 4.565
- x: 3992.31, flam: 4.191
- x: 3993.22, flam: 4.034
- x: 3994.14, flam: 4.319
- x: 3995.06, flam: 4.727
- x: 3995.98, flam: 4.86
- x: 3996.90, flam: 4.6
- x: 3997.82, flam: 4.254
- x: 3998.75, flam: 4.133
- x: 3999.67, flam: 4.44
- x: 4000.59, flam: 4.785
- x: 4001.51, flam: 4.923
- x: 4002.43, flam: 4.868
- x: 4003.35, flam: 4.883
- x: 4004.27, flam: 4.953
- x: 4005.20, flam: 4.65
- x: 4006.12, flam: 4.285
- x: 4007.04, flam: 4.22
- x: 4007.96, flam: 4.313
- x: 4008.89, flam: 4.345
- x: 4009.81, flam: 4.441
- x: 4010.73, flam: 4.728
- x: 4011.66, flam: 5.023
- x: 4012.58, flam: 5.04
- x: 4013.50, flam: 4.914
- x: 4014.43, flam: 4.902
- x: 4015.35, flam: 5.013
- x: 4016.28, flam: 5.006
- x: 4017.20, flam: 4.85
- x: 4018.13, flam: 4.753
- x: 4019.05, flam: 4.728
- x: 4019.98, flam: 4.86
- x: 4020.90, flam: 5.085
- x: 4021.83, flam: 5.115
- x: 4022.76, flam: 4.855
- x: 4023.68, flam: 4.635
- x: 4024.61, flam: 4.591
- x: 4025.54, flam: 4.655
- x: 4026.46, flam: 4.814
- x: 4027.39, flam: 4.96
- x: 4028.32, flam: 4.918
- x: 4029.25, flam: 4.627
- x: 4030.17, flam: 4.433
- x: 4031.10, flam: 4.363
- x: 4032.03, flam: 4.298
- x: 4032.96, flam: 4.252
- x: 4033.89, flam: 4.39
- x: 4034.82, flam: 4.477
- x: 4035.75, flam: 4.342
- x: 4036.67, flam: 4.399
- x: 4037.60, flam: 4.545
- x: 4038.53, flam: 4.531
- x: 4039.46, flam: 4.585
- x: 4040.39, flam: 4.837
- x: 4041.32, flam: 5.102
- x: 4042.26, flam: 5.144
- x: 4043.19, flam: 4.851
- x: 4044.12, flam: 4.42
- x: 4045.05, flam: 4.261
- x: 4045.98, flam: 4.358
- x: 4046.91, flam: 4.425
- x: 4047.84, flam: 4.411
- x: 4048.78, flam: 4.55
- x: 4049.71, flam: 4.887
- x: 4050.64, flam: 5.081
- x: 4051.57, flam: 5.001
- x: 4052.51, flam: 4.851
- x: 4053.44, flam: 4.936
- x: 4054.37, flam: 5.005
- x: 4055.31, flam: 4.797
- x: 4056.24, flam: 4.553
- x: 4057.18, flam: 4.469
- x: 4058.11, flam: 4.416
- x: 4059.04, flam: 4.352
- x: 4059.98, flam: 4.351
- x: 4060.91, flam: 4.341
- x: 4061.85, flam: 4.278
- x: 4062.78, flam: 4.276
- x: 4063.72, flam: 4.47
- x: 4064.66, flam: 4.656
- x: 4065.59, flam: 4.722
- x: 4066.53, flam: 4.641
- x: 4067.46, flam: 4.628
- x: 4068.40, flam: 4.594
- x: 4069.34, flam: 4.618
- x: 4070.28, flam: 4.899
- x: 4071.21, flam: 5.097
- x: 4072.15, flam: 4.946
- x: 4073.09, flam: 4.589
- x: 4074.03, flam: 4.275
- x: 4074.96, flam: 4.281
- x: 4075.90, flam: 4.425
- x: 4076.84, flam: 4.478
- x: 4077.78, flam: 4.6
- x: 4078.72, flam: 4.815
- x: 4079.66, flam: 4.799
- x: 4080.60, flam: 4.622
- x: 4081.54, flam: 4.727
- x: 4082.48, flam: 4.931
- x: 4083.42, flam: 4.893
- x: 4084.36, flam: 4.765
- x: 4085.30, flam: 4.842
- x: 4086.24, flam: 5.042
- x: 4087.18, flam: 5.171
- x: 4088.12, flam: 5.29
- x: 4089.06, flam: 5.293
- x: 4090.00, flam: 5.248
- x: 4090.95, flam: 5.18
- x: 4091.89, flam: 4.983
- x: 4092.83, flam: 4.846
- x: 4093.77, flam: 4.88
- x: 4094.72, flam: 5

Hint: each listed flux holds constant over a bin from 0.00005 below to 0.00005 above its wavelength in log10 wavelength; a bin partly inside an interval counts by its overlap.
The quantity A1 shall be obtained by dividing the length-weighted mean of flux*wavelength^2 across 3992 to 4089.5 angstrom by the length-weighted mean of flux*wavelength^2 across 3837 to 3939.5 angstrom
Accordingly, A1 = 1.55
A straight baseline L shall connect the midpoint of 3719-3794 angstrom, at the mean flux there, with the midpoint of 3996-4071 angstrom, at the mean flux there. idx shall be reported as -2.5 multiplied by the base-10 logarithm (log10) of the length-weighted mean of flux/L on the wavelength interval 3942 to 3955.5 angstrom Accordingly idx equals 0.17 mag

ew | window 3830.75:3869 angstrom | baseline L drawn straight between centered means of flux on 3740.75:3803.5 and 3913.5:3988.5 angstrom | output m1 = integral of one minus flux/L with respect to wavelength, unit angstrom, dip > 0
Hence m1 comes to 4.0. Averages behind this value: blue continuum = 3.11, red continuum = 3.32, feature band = 2.87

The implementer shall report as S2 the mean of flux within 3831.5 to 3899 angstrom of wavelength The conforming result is 3.16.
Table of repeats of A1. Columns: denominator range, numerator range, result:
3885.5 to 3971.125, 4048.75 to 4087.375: 1.51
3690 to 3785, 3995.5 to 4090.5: 1.68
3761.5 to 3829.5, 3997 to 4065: 1.66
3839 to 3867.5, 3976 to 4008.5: 1.59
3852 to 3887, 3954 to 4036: 1.29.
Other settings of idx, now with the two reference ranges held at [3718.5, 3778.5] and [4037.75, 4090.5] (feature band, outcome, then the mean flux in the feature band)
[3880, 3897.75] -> 0.17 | 3.36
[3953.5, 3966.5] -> 0.24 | 3.4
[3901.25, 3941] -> 0.25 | 3.23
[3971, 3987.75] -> 0.16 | 3.74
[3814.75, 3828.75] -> 0.25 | 2.89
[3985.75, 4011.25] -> -0.04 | 4.59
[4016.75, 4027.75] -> -0.07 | 4.82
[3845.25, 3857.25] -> 0.24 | 3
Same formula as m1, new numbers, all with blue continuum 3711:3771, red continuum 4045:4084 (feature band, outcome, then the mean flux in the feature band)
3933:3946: 4.4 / 2.72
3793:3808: 1.8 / 3.11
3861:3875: -0.7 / 4.01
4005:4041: -1.7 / 4.66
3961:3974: 4.9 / 2.65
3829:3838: 3.6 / 2.2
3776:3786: -0.5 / 3.62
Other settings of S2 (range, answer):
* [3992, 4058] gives 4.66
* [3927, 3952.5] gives 2.93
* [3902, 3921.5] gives 3.72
